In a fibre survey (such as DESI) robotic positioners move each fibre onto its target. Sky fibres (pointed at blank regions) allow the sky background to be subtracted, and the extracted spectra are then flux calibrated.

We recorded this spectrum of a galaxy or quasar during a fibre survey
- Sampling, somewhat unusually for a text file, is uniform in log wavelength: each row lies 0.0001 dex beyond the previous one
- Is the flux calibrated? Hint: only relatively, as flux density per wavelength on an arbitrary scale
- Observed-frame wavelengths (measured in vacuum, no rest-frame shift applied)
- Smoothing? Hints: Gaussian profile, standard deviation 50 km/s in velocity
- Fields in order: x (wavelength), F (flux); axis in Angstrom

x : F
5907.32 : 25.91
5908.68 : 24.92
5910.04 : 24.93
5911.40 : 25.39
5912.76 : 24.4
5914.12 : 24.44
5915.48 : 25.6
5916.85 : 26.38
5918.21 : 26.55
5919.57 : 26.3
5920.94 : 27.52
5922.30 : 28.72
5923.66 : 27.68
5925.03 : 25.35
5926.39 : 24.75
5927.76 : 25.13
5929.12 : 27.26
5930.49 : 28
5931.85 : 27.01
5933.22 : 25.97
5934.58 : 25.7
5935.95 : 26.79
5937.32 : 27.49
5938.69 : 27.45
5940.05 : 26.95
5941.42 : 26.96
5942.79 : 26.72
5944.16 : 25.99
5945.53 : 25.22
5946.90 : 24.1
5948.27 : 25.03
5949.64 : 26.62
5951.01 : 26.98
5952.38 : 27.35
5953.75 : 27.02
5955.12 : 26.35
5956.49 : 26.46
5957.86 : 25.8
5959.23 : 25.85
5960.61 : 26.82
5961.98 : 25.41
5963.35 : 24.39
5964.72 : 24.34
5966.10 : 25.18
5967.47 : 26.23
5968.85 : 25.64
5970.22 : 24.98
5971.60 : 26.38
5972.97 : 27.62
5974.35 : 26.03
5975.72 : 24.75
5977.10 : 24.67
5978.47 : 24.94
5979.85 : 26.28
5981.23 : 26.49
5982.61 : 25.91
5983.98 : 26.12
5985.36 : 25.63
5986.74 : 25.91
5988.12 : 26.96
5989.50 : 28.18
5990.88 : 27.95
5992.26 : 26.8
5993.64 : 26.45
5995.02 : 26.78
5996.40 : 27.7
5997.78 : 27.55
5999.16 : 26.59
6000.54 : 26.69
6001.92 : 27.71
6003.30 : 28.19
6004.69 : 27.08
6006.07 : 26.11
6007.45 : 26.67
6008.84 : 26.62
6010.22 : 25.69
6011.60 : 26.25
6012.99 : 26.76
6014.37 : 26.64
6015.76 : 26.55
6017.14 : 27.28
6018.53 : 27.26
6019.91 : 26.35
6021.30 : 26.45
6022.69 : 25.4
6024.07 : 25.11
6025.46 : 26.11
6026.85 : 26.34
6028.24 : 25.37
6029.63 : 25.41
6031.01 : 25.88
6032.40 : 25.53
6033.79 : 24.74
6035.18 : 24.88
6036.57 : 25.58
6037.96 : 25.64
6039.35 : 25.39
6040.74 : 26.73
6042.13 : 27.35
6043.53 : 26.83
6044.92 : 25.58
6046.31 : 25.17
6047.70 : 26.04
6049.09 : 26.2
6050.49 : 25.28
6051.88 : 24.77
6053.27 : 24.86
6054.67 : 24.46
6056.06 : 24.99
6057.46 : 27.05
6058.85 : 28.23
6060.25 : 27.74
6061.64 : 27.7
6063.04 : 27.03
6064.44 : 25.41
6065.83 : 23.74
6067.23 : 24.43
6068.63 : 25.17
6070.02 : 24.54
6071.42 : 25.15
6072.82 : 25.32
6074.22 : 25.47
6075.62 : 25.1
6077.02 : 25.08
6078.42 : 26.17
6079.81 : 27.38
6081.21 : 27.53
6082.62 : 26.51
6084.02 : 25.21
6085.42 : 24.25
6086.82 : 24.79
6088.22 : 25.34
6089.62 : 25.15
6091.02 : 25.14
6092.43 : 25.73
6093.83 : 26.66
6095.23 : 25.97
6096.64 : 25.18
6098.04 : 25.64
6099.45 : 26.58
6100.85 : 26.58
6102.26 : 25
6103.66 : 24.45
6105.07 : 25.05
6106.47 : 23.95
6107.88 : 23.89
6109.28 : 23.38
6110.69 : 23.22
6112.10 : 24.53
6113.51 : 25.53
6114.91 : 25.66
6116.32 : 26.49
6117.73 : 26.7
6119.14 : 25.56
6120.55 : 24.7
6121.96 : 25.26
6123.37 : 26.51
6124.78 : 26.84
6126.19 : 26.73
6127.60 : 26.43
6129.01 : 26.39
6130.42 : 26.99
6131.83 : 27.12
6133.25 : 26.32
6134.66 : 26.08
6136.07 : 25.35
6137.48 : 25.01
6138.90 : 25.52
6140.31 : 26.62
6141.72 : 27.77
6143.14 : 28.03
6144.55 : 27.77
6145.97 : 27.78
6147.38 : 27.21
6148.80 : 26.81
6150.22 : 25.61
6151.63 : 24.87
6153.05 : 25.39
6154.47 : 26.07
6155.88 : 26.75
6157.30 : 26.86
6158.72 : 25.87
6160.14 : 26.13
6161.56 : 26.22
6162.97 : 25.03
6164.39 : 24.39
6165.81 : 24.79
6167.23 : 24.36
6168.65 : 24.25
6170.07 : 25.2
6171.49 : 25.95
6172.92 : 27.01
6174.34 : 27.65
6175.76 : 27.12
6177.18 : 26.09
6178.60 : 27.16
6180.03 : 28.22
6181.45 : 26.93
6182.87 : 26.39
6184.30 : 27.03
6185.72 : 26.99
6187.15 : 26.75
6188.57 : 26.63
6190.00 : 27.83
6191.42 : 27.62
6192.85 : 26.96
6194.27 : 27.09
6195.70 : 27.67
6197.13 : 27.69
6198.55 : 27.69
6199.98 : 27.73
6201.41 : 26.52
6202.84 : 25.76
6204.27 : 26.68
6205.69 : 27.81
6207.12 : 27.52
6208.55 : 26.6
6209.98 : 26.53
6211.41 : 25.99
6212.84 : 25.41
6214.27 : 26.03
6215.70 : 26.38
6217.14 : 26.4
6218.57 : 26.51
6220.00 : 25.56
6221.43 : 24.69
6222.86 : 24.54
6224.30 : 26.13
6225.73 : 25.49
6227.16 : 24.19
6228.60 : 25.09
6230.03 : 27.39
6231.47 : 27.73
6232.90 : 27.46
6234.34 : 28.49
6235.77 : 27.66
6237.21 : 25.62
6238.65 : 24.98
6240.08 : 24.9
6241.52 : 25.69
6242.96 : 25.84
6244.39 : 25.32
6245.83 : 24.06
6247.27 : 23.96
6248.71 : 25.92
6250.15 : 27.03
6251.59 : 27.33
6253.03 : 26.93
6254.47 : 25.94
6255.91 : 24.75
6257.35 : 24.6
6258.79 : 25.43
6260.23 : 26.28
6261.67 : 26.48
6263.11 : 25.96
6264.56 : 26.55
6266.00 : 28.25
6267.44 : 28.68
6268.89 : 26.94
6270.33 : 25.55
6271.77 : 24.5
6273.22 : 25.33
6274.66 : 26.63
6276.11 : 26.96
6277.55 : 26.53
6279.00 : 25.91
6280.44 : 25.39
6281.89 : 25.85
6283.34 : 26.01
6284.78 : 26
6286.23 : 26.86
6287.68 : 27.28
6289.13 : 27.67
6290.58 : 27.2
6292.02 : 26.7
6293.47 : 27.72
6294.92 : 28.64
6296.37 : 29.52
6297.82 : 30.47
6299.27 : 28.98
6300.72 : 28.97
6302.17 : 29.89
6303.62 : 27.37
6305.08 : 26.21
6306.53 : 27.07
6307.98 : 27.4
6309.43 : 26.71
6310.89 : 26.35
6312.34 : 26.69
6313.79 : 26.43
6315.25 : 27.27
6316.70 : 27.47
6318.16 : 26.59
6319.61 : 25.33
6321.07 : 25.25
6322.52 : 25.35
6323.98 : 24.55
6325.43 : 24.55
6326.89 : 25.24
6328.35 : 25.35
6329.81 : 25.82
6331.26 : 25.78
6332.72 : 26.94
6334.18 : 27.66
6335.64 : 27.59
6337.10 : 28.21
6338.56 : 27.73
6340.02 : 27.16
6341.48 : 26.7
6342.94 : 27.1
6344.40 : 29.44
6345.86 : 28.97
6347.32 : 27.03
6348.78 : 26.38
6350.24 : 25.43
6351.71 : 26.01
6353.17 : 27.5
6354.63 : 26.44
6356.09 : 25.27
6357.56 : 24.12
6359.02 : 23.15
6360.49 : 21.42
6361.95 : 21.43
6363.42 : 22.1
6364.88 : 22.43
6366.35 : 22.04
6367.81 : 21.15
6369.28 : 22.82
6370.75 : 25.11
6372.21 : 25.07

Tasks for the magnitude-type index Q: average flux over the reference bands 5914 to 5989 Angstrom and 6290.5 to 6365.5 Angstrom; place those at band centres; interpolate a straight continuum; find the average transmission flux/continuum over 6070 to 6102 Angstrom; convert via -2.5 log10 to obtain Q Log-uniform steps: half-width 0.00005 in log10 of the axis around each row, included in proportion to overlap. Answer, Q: 0.02 mag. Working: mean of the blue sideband 26.2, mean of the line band 25.7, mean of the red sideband 26.5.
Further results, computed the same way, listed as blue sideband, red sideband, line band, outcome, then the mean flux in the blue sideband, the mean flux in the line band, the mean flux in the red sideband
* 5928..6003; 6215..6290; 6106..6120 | 0.06 mag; 26.3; 24.9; 26.1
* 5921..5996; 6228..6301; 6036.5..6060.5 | 0.02 mag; 26.3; 26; 26.6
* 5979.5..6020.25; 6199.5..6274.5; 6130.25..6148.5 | -0.01 mag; 26.8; 26.7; 26.1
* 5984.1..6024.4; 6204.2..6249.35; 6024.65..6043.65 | 0.04 mag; 26.7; 25.8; 26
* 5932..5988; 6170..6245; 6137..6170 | 0.02 mag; 26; 26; 26.5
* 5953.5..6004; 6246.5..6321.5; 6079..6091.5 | 0.03 mag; 26.3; 25.7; 26.8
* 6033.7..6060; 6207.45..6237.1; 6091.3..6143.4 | 0.01 mag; 25.8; 25.7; 26.2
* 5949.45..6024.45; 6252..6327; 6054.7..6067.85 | 0.01 mag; 26.4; 26.2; 26.7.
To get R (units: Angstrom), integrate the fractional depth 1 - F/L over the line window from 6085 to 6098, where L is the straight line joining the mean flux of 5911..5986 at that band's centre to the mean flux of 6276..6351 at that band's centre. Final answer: 0.5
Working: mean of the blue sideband 26.1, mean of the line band 25.4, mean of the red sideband 27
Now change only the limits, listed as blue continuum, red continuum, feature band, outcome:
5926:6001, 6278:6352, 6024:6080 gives 1.5 Angstrom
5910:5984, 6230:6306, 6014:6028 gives 0.0 Angstrom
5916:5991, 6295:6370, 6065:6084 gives 0.5 Angstrom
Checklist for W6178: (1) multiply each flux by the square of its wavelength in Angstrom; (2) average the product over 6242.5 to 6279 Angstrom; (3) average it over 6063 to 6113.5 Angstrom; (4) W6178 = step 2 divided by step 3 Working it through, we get 1.1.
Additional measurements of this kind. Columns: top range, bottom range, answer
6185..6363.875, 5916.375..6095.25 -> 1.10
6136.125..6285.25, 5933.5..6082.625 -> 1.08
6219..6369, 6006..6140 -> 1.09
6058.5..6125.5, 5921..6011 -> 1.01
